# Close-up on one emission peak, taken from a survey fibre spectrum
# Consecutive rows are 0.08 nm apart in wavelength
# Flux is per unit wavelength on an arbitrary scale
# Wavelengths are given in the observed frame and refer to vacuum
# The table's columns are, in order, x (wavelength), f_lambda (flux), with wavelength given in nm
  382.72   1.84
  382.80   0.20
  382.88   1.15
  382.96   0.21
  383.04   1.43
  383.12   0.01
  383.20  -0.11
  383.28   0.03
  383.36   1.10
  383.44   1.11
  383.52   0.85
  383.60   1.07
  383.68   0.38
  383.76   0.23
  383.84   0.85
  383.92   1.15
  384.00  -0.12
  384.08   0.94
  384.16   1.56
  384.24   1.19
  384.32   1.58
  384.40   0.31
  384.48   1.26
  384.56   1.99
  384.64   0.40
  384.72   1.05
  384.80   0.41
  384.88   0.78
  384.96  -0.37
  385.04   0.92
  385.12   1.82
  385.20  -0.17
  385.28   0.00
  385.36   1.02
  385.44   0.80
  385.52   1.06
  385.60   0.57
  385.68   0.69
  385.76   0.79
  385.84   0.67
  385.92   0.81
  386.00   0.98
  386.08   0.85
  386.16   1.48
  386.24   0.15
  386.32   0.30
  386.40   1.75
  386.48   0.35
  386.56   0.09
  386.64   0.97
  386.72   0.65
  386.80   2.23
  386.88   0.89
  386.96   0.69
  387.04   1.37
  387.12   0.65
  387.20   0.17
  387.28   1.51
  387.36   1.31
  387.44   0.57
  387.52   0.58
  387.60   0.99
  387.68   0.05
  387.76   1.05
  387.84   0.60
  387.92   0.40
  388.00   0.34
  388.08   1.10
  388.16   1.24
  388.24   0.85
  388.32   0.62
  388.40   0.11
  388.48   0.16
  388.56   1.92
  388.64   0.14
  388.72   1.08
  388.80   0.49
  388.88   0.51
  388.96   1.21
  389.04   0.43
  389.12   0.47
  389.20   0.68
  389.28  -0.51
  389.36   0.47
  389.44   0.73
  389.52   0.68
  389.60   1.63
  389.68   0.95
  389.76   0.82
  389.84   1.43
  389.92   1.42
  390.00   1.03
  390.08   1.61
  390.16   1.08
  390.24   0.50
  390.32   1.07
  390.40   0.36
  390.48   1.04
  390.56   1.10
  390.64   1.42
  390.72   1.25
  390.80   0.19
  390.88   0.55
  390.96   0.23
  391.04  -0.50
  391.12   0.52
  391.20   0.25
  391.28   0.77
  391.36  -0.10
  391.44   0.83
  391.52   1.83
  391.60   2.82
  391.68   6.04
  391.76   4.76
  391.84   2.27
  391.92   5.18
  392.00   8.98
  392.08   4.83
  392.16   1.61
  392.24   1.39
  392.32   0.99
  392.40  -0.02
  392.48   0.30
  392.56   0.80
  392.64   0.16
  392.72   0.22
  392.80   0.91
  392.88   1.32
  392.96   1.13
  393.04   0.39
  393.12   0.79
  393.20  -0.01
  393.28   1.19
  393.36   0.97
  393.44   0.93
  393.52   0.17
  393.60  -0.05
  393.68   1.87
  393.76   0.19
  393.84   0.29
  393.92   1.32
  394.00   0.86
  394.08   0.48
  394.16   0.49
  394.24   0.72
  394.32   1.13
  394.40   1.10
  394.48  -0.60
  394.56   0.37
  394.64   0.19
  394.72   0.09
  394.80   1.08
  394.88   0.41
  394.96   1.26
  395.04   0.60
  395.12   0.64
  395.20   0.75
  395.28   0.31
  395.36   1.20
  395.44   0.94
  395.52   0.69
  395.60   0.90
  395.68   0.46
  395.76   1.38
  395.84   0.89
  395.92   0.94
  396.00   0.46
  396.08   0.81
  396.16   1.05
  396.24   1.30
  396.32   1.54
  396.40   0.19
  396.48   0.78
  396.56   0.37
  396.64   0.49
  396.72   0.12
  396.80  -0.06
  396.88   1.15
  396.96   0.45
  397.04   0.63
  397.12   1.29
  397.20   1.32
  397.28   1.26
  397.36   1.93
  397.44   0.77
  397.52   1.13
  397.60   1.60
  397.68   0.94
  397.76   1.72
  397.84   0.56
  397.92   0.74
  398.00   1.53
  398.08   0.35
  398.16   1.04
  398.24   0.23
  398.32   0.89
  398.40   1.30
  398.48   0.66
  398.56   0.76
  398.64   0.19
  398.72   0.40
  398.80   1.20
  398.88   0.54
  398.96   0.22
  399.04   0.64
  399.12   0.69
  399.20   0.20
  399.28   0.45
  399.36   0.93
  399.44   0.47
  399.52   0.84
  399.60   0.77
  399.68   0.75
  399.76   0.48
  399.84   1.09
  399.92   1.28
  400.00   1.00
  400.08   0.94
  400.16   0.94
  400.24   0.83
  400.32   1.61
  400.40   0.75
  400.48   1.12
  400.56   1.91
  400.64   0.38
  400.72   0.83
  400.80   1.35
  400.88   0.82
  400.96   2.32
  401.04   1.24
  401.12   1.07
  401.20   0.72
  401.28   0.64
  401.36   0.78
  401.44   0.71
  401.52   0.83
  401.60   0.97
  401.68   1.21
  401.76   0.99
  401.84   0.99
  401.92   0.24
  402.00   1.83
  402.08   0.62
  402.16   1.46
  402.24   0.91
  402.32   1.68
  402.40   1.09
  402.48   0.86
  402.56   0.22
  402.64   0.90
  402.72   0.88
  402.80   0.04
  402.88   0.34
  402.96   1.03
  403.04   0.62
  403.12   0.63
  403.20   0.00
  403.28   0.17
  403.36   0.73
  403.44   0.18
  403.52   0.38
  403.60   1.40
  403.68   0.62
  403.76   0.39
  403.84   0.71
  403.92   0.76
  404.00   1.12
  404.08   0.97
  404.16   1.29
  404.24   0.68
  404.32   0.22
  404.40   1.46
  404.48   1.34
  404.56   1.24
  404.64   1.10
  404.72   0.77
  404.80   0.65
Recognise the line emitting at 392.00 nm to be [O II] 3727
